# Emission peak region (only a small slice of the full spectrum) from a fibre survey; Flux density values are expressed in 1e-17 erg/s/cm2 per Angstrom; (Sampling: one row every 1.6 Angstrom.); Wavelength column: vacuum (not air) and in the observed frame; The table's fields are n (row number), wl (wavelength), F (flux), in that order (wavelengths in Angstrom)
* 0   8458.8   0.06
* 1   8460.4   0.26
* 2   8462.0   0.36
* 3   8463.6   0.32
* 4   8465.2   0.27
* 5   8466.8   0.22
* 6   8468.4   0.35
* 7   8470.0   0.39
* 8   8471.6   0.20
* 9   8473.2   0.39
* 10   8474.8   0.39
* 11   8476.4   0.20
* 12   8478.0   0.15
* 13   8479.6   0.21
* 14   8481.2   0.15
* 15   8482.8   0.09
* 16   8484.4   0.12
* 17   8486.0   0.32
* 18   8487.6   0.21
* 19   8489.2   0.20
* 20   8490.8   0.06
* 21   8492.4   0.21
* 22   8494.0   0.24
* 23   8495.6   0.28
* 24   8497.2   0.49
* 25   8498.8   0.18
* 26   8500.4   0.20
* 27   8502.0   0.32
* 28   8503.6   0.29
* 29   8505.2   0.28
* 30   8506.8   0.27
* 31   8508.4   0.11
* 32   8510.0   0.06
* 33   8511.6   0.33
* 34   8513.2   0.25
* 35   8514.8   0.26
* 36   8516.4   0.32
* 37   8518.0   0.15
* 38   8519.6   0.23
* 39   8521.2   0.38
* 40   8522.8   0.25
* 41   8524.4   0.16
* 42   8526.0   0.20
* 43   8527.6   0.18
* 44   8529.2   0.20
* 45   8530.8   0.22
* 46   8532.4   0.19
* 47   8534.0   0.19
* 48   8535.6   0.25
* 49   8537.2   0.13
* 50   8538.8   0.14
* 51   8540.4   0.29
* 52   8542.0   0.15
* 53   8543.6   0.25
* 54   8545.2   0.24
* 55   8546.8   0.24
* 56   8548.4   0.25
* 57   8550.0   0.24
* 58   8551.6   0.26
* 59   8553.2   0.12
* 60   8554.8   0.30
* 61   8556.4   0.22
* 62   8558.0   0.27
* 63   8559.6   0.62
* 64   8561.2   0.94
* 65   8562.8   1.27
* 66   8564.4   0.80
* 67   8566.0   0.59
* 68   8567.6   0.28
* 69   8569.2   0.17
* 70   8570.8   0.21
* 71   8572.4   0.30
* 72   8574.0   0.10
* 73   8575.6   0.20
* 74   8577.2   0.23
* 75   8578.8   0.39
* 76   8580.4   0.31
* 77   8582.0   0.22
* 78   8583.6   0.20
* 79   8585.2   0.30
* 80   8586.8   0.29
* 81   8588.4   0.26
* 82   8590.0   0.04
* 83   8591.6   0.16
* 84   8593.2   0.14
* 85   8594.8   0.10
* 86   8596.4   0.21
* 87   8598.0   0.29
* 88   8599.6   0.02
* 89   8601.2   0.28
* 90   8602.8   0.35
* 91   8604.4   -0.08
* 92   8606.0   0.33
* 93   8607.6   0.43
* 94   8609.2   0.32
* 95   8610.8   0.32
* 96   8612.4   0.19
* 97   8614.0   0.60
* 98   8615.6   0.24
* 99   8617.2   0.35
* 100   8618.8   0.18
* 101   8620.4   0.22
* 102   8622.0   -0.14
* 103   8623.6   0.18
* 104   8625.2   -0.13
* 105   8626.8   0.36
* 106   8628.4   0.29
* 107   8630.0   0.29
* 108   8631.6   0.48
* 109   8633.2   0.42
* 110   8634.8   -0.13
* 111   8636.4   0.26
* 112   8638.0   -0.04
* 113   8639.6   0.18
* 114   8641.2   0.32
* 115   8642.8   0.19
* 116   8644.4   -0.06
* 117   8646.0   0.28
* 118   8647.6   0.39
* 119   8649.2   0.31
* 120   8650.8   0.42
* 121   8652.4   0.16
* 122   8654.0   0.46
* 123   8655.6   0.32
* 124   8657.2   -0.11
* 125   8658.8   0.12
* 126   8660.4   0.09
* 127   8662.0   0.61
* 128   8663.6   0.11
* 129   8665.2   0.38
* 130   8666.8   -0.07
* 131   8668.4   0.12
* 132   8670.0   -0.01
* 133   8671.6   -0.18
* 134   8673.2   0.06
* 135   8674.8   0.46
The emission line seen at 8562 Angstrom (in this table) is H-gamma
